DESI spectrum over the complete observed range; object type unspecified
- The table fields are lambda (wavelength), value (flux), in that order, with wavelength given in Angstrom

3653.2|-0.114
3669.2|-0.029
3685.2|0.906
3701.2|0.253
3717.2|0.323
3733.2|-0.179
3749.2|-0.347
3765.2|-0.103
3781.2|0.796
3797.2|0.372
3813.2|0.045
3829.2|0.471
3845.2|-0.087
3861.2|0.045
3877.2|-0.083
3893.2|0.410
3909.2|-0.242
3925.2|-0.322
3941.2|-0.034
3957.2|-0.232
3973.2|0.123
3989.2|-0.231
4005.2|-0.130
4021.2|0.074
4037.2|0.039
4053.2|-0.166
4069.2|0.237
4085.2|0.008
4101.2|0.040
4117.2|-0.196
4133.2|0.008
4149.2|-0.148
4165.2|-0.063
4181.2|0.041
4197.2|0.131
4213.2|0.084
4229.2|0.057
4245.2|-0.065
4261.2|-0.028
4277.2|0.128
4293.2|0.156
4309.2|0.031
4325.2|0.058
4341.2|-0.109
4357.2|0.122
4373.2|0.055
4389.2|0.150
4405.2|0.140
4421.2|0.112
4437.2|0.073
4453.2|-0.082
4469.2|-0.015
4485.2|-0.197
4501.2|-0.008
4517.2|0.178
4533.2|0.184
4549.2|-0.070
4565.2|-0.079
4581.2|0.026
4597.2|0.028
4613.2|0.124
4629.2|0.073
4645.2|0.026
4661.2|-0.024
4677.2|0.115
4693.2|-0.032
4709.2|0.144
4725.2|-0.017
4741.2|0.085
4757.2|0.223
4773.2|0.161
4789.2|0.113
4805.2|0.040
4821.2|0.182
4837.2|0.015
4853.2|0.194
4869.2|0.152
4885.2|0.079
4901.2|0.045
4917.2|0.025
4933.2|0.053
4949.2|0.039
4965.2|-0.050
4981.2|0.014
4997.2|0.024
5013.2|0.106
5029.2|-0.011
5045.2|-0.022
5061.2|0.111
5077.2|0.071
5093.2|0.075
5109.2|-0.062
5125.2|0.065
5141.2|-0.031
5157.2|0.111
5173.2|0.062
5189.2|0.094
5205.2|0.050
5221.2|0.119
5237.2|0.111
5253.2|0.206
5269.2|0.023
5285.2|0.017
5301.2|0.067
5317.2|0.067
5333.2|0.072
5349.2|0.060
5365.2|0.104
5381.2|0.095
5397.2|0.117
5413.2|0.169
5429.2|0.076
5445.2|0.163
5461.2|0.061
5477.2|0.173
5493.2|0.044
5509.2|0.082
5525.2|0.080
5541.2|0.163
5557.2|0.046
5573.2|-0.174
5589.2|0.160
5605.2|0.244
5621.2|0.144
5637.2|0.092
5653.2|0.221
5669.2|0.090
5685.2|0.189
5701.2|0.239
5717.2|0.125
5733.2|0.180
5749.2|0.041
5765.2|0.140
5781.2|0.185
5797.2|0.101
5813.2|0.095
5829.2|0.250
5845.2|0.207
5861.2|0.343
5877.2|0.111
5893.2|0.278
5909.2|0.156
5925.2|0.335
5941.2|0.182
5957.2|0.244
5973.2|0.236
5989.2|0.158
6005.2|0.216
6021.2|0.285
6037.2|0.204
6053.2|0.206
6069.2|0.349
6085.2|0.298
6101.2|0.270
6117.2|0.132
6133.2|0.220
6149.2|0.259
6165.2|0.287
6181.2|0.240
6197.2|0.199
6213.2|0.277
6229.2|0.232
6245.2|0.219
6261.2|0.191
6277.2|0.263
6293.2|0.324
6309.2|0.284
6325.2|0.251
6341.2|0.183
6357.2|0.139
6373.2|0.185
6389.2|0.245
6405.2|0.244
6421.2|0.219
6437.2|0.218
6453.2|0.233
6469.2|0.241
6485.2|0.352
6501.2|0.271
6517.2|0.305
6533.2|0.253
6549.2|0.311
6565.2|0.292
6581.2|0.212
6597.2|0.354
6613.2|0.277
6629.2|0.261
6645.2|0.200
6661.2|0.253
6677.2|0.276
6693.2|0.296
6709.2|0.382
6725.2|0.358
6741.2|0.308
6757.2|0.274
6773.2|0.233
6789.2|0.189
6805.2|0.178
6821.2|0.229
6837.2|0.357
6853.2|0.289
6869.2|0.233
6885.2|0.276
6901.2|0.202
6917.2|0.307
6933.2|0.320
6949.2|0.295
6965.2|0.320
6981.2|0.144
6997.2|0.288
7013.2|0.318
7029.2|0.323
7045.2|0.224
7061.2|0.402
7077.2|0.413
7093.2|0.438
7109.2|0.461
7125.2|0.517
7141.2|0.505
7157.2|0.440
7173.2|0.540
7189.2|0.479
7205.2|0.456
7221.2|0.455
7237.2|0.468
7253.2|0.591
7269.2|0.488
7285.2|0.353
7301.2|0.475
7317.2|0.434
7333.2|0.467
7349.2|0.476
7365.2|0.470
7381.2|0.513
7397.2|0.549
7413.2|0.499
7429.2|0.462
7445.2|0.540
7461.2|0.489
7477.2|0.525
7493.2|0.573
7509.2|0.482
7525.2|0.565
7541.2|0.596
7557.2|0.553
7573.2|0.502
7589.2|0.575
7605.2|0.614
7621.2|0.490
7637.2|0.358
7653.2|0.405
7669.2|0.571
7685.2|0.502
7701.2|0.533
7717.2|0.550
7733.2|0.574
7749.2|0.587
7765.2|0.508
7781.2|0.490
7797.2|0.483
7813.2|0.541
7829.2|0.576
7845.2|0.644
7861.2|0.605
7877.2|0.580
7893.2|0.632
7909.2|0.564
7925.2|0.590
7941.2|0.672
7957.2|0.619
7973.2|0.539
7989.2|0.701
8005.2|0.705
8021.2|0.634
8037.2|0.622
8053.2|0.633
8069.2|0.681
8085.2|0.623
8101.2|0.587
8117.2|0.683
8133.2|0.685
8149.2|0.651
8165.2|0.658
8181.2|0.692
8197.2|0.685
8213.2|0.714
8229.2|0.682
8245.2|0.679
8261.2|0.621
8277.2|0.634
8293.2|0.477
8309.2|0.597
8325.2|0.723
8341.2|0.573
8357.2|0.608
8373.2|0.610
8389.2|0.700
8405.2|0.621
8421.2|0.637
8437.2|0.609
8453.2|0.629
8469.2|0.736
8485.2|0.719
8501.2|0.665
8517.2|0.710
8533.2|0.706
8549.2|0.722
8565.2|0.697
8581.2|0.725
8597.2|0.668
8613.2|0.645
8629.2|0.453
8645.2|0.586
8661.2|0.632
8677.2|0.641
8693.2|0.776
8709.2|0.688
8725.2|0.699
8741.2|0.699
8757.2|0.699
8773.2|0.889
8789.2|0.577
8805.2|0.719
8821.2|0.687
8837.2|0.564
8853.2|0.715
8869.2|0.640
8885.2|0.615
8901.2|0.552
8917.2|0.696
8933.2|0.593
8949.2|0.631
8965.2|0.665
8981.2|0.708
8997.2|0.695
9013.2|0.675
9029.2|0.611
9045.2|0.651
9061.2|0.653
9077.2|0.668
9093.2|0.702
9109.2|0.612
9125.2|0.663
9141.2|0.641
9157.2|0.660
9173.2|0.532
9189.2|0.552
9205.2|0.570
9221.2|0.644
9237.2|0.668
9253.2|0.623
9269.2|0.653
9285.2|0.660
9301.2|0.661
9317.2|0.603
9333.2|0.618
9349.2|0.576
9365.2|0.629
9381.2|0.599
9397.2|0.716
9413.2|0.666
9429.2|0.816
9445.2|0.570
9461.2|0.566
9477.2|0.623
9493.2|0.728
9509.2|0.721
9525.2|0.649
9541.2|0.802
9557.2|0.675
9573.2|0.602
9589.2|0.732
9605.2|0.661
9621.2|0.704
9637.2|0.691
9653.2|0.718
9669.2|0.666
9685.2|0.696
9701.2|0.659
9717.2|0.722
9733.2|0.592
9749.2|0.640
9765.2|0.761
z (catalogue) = 0.775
